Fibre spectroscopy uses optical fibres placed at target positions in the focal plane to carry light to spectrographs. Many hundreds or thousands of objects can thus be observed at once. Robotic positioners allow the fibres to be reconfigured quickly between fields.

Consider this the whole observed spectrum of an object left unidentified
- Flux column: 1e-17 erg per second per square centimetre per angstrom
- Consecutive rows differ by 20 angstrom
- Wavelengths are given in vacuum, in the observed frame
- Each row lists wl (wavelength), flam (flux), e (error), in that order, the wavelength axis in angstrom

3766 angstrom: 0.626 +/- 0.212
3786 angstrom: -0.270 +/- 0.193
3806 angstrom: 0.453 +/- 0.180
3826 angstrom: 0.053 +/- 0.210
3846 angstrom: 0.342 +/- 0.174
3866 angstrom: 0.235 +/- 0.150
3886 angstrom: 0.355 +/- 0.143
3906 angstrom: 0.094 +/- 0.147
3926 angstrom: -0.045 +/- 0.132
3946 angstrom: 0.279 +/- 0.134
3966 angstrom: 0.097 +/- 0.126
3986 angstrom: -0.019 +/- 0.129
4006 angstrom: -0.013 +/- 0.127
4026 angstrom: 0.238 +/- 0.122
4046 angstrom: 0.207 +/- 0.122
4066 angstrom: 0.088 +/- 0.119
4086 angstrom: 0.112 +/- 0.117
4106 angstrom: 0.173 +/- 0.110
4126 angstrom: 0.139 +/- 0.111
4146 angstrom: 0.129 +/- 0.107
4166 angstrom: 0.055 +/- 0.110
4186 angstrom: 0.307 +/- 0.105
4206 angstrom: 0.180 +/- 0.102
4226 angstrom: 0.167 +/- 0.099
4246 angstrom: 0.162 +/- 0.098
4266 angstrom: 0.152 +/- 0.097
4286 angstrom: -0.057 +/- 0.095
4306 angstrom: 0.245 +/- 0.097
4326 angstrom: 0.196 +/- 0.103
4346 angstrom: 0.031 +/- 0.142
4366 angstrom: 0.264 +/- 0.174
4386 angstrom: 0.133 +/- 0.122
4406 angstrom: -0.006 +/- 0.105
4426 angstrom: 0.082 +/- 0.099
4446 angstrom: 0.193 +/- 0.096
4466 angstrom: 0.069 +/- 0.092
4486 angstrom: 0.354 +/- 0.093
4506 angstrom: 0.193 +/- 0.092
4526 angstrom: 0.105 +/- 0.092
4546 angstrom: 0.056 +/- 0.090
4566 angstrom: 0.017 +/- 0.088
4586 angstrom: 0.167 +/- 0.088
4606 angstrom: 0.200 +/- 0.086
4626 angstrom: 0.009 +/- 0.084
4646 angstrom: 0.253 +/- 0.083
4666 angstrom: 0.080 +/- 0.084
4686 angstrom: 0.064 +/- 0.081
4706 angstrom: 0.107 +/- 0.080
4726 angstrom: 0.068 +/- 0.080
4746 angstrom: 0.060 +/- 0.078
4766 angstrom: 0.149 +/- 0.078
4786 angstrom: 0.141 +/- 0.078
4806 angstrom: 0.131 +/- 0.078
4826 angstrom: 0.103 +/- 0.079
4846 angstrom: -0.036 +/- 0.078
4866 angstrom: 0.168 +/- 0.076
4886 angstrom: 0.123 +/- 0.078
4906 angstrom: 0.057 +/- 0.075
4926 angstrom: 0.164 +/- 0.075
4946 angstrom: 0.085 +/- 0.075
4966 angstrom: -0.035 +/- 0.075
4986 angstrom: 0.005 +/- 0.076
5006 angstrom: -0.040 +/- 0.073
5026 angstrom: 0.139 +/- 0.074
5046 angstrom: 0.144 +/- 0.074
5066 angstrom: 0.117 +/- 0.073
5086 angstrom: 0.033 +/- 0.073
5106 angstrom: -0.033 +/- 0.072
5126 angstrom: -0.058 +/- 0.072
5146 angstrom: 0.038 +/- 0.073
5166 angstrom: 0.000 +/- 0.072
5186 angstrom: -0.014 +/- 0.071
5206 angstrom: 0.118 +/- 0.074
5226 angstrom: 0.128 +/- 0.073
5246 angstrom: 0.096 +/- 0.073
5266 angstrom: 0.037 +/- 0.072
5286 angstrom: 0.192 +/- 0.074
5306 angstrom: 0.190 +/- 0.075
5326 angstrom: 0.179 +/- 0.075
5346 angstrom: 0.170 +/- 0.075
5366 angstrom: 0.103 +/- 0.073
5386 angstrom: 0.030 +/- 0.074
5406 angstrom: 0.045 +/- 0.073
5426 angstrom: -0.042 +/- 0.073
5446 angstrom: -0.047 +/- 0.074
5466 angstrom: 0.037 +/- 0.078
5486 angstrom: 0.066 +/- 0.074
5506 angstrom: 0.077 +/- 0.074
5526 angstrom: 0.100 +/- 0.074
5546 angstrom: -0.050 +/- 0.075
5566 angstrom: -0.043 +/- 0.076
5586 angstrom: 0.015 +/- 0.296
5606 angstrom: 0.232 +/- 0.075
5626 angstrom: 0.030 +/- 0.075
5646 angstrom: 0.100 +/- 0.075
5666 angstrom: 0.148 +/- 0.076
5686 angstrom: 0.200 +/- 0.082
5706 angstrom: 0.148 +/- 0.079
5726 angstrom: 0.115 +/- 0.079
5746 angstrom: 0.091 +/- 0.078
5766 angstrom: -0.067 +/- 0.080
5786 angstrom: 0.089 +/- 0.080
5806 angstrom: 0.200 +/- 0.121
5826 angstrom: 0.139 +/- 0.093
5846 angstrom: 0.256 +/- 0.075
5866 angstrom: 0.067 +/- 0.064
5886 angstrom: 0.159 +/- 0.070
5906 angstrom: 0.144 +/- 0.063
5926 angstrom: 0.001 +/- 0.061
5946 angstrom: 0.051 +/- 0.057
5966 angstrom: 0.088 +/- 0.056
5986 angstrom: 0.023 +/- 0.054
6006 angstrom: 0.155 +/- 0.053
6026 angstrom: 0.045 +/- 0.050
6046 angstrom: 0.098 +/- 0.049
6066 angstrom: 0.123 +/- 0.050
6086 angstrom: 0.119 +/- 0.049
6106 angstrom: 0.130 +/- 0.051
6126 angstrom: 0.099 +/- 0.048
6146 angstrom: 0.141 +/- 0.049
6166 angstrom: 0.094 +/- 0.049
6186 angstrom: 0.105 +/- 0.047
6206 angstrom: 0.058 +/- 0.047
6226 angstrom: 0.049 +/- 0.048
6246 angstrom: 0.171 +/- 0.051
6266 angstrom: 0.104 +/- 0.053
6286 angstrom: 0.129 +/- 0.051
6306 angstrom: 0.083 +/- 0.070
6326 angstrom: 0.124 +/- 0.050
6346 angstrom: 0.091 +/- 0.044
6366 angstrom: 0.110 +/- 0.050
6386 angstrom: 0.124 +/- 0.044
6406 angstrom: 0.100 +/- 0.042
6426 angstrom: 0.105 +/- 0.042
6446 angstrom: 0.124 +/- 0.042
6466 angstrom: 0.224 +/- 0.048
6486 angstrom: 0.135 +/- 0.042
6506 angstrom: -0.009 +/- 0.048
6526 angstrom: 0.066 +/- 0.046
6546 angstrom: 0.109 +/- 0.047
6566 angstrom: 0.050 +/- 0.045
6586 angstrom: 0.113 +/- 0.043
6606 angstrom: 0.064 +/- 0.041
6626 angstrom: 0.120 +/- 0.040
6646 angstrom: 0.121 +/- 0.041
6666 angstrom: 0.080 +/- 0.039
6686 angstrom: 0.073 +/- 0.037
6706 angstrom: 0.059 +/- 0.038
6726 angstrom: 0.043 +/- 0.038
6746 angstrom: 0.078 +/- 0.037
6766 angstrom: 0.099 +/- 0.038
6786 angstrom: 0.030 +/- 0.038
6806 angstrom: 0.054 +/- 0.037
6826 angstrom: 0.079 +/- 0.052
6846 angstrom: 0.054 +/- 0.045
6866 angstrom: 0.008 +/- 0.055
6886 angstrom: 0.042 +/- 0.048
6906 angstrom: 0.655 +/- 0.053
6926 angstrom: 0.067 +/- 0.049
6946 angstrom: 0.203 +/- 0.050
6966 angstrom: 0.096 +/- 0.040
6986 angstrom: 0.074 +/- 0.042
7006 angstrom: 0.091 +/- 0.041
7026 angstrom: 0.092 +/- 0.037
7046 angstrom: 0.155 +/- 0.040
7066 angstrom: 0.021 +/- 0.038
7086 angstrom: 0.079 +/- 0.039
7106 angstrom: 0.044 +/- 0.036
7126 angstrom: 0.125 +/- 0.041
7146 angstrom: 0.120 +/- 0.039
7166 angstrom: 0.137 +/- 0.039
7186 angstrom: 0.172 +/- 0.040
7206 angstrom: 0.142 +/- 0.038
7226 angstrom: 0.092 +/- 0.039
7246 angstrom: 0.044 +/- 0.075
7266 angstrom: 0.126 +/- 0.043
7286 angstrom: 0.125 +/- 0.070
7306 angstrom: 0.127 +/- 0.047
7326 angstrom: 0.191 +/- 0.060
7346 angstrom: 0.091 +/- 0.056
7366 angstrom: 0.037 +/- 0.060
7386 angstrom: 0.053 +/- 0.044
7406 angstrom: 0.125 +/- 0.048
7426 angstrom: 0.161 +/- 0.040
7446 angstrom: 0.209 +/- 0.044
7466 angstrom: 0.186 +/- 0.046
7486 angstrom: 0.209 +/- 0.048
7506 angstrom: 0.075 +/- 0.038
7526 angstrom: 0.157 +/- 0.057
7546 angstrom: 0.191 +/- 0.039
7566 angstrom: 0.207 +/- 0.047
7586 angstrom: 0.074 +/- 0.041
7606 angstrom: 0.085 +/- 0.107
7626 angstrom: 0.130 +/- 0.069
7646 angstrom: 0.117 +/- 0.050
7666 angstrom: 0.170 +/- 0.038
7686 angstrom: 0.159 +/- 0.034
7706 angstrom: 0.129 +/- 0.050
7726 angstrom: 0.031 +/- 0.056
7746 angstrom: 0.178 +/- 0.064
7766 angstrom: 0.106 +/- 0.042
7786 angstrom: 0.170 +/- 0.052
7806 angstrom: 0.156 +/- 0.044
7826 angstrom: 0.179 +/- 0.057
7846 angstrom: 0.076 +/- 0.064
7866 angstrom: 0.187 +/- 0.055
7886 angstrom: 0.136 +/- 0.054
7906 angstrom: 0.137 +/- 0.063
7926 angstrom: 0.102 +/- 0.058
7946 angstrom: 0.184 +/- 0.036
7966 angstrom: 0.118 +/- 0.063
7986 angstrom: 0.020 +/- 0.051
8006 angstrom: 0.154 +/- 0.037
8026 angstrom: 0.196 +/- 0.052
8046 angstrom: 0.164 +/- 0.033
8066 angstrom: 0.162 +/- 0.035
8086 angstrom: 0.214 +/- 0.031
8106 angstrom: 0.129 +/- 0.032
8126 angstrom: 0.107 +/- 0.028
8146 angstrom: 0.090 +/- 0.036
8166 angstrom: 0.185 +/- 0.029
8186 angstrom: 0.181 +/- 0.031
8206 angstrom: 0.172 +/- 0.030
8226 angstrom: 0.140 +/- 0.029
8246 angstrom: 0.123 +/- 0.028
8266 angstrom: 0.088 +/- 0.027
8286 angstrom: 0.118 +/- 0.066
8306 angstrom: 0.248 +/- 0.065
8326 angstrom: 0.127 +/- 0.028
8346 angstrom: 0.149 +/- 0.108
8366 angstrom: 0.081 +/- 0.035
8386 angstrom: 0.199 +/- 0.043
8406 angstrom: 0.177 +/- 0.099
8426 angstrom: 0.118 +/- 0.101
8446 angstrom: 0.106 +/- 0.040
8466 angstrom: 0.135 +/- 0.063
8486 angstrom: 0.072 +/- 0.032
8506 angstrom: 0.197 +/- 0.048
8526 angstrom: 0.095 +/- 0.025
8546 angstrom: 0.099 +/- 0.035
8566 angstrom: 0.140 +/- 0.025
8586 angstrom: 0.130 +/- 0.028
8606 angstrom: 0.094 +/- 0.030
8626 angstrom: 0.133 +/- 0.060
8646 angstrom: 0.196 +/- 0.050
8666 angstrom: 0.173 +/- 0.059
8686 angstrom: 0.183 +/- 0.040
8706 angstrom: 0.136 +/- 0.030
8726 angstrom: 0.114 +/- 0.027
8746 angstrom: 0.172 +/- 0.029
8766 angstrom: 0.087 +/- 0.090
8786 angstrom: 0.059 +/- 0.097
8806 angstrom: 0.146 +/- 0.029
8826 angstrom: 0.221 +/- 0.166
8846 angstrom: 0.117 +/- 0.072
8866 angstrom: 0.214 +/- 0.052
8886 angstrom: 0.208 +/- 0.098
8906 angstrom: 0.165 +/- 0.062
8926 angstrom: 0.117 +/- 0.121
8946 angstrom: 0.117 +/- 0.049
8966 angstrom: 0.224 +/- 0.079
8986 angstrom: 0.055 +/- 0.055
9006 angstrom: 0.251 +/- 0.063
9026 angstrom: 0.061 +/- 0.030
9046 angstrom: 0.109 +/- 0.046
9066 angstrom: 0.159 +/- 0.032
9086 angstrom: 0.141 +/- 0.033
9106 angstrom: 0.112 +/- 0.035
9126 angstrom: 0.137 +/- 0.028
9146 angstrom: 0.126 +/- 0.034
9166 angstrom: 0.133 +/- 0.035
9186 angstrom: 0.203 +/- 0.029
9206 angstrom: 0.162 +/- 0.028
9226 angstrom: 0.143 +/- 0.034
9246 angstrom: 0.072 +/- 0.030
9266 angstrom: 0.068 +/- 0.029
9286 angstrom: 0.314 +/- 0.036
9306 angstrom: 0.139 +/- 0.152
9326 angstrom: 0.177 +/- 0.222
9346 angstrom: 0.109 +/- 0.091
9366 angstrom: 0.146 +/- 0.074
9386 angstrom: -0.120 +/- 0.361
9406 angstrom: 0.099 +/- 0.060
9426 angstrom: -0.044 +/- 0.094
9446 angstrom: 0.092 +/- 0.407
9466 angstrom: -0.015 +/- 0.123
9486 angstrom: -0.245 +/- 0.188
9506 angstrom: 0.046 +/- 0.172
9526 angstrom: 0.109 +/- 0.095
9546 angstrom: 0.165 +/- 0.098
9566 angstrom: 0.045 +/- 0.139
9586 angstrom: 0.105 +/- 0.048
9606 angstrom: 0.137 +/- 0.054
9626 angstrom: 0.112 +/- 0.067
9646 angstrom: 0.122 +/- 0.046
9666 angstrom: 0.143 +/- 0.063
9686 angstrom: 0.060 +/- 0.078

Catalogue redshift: 0.854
